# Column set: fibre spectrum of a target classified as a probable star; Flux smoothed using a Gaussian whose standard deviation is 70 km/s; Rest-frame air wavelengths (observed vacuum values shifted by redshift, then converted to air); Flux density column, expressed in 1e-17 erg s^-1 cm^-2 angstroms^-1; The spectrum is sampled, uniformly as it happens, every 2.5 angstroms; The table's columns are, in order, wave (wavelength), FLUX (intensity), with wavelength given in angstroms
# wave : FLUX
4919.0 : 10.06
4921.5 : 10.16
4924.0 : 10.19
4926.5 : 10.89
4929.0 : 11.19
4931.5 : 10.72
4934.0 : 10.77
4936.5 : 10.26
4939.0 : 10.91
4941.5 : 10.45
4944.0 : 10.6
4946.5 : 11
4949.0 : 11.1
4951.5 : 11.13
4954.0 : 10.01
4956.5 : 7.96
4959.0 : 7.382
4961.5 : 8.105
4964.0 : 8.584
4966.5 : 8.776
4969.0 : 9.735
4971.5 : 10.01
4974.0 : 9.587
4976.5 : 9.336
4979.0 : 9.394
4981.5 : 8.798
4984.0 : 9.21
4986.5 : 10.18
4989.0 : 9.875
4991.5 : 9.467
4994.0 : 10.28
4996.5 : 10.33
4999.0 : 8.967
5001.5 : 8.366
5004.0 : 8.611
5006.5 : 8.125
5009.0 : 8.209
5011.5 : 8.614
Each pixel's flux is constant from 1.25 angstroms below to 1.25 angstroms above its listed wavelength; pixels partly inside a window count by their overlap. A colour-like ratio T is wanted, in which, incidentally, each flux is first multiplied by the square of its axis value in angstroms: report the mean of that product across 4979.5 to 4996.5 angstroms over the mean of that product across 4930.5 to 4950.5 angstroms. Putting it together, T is 0.9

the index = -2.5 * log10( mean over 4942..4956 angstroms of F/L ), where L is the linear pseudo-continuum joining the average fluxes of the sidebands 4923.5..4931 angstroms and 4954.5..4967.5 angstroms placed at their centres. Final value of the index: -0.16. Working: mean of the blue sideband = 10.8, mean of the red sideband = 8.26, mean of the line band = 10.6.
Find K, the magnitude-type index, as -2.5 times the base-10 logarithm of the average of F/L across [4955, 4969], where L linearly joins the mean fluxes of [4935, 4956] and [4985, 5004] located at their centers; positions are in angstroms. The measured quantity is 0.22 mag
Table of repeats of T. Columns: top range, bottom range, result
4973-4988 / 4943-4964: 0.99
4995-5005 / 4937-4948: 0.87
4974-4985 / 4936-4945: 0.89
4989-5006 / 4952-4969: 1.09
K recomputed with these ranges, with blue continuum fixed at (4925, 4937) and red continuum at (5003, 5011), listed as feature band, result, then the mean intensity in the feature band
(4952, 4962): 0.160 mag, 8.59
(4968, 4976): -0.031 mag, 9.74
